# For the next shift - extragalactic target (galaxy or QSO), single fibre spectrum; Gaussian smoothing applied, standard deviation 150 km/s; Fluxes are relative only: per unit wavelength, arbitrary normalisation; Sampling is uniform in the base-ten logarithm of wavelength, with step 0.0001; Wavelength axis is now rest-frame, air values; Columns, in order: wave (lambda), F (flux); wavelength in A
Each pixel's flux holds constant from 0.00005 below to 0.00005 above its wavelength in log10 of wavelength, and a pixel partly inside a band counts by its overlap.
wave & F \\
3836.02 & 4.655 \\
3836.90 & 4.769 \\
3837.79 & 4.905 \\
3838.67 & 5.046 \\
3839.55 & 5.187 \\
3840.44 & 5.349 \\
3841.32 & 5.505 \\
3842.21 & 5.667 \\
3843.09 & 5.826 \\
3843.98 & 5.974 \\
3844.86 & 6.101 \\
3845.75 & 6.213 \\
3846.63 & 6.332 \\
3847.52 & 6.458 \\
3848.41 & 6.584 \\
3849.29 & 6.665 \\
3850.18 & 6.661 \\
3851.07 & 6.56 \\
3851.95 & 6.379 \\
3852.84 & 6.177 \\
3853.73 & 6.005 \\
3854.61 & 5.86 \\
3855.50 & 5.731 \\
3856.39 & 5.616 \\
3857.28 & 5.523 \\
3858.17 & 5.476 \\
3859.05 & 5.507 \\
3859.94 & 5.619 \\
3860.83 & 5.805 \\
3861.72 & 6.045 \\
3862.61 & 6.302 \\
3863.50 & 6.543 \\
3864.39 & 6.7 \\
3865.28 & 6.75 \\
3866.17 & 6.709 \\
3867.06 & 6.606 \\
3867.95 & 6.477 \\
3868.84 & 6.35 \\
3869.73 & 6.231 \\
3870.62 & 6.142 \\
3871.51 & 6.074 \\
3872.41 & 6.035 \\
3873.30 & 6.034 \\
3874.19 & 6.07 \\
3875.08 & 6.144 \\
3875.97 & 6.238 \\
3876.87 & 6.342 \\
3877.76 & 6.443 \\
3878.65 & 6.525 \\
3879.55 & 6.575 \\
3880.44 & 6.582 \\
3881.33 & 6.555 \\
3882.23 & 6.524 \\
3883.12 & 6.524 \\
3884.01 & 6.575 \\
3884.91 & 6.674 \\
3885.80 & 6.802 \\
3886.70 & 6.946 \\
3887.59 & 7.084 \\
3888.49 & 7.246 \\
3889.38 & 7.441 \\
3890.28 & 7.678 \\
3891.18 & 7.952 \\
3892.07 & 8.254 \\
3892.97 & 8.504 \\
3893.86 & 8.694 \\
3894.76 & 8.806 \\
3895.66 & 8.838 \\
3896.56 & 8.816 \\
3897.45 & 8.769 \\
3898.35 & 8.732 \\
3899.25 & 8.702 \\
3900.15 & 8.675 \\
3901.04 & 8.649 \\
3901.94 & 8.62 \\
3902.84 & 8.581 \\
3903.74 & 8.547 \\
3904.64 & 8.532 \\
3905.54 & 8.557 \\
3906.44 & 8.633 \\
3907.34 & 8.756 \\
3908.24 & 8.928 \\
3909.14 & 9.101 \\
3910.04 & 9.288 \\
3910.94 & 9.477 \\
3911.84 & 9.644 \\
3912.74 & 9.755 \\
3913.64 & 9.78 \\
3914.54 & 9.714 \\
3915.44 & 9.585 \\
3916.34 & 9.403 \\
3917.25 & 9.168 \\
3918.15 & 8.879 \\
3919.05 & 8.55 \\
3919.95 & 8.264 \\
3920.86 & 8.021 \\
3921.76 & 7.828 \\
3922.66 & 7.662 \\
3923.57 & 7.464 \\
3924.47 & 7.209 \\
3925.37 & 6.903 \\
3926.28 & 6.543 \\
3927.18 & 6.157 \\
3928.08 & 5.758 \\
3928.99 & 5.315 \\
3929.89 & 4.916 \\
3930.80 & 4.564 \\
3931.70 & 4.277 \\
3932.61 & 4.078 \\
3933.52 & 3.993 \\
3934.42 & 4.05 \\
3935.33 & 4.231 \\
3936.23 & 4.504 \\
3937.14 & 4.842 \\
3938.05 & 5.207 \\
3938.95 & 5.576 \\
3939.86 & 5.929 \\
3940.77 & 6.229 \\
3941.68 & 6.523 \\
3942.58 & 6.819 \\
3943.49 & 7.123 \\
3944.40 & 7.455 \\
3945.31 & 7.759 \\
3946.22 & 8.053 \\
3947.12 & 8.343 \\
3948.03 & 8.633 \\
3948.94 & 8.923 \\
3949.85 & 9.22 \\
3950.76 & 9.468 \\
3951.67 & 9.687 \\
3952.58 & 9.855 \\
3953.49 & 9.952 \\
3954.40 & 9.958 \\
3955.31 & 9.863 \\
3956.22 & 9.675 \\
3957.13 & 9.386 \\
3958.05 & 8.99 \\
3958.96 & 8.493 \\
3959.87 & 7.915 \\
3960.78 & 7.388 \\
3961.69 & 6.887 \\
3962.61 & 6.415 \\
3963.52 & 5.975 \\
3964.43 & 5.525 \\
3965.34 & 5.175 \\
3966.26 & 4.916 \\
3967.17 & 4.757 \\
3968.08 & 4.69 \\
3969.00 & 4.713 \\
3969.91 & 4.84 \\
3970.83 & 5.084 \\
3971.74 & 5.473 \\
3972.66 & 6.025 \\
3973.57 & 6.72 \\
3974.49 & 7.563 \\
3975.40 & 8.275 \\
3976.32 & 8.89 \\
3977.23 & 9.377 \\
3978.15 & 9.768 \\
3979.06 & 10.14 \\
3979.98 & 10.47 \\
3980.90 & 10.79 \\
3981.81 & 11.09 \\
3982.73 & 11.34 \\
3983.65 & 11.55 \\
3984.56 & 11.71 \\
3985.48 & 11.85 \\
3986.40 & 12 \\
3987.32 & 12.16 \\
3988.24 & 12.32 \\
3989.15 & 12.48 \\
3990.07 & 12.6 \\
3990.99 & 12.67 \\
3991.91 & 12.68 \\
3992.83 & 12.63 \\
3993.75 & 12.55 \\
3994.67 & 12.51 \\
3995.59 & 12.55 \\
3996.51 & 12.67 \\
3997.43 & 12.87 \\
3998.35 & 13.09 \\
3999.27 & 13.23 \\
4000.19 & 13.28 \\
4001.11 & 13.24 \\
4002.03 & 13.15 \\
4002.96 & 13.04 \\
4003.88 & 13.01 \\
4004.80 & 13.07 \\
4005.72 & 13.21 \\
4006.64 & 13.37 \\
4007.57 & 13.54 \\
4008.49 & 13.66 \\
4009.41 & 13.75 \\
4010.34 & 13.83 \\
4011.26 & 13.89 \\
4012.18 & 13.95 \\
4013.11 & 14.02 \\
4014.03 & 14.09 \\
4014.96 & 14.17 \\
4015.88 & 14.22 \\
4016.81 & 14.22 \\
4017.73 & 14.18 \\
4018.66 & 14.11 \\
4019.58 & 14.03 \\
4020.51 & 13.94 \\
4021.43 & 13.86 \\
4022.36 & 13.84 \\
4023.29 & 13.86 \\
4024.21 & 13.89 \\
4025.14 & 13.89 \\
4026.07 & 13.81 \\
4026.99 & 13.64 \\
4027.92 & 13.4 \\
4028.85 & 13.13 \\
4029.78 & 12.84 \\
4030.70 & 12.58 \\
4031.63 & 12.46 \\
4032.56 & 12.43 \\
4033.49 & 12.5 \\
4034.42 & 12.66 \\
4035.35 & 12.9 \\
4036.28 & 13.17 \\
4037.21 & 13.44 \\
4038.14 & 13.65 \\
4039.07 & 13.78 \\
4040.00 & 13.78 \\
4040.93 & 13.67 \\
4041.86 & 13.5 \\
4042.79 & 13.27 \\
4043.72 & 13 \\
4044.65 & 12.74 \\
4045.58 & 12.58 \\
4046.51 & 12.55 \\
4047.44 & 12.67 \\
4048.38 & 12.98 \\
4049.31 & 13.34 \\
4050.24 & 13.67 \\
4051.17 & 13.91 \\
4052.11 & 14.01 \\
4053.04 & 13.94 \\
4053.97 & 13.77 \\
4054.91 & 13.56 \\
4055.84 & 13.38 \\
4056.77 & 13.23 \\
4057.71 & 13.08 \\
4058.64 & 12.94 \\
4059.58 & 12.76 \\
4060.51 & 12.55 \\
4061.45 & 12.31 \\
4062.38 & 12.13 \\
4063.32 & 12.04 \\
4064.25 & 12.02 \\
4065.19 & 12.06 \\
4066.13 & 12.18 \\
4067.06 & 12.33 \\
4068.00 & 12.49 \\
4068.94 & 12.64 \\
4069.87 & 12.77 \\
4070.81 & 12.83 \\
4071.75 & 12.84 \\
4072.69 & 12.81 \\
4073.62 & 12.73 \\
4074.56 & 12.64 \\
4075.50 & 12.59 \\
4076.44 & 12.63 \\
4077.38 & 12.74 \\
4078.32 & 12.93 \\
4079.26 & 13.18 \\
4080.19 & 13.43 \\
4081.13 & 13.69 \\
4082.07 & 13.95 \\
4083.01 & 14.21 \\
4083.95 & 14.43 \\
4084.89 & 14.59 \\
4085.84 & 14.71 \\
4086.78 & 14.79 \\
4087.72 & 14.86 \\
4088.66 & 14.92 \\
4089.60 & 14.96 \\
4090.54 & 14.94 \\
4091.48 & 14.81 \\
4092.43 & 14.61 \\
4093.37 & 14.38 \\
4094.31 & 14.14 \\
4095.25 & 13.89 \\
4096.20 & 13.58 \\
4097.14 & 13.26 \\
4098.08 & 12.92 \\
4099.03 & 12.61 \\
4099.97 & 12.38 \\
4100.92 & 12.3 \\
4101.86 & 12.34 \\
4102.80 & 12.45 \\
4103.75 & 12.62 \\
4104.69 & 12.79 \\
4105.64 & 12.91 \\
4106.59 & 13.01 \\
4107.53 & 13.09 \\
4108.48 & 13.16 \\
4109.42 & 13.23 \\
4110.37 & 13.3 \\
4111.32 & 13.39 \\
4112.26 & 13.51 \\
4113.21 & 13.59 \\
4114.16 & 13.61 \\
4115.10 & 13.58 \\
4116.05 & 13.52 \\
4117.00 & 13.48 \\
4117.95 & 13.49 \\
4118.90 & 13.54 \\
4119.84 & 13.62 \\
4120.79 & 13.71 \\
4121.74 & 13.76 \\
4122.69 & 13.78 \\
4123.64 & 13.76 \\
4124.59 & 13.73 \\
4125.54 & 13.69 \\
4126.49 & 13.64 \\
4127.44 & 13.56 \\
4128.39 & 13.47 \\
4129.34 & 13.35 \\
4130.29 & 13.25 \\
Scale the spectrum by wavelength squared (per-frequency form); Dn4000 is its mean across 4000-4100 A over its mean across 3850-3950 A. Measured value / 2.0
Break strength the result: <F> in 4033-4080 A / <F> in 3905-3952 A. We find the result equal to 1.8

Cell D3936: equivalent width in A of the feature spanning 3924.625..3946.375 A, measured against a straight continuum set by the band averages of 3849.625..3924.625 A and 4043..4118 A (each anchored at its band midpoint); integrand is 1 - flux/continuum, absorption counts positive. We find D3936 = 7.9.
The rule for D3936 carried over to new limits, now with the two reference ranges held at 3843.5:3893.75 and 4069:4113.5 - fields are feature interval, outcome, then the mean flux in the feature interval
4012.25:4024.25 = -3.09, 14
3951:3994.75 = 3.29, 9.06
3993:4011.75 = -4.39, 13.2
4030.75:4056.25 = -2.71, 13.2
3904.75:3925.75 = -2.12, 8.72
